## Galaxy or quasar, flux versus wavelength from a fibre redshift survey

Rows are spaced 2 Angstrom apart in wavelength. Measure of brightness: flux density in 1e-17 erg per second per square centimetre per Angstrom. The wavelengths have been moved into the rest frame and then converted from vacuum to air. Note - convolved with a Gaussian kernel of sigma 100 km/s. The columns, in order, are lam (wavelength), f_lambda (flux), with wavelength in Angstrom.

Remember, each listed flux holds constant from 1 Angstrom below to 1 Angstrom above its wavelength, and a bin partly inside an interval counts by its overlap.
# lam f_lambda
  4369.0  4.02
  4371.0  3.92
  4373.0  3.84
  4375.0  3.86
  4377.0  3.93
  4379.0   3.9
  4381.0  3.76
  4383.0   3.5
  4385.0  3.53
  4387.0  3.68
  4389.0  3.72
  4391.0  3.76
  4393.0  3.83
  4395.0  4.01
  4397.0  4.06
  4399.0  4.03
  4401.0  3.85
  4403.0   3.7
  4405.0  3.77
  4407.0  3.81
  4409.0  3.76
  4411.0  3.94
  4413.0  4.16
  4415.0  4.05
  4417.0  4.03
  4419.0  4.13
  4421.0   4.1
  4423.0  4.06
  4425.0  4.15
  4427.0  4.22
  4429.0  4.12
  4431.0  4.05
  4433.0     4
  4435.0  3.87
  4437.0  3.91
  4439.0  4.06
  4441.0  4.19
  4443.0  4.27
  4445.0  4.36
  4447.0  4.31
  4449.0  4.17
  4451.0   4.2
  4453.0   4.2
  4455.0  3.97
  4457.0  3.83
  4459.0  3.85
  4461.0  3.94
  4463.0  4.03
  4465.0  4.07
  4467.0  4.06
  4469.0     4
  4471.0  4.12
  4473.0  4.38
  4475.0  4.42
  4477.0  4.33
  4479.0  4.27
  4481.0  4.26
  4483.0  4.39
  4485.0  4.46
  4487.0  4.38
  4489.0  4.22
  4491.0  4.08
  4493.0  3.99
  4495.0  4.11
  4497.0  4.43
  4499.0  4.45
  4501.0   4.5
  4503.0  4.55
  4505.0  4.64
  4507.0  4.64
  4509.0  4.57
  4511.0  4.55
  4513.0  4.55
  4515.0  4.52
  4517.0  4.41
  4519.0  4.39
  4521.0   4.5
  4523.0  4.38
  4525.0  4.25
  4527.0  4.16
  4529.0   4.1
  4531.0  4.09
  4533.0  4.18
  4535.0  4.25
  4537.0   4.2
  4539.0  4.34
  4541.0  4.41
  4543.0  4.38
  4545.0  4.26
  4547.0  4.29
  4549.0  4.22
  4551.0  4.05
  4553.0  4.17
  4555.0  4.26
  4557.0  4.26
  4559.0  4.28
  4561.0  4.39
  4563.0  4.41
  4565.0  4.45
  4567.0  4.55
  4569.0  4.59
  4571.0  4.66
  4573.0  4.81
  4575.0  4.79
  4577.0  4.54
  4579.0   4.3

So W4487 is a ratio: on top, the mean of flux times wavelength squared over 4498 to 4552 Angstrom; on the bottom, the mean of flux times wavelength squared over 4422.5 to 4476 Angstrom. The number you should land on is 1.1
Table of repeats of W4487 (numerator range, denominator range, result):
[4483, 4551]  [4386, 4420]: 1.17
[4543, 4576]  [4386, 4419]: 1.21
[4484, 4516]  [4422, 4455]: 1.10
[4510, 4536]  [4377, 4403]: 1.21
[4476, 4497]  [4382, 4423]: 1.14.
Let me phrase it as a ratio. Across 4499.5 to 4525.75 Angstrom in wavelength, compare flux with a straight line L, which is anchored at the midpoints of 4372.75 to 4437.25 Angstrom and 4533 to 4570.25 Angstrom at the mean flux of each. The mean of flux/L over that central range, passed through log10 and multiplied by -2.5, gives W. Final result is -0.07 mag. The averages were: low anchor 3.91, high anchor 4.32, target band 4.5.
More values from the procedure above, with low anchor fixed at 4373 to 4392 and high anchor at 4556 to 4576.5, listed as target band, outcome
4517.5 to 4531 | 0.01 mag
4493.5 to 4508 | -0.05 mag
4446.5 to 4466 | 0.00 mag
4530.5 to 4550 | 0.04 mag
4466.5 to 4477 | -0.02 mag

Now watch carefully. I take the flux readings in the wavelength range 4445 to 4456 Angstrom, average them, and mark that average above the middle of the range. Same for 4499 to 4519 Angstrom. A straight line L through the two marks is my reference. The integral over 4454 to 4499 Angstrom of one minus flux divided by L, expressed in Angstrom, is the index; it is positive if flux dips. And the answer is 1.79 Angstrom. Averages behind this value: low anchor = 4.19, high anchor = 4.53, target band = 4.17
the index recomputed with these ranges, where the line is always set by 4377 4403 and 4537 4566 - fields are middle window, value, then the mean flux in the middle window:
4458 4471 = 0.1 Angstrom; 4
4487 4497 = -0.1 Angstrom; 4.16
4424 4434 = -0.5 Angstrom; 4.11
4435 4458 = -0.9 Angstrom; 4.12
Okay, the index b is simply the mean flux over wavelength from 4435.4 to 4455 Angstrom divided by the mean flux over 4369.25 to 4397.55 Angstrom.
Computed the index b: 1.1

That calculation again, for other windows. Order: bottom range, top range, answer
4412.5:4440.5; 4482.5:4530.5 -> 1.08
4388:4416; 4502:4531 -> 1.14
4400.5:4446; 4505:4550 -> 1.08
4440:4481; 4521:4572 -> 1.04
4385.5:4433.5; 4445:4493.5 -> 1.05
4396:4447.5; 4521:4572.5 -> 1.07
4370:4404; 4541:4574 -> 1.15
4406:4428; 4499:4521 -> 1.12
